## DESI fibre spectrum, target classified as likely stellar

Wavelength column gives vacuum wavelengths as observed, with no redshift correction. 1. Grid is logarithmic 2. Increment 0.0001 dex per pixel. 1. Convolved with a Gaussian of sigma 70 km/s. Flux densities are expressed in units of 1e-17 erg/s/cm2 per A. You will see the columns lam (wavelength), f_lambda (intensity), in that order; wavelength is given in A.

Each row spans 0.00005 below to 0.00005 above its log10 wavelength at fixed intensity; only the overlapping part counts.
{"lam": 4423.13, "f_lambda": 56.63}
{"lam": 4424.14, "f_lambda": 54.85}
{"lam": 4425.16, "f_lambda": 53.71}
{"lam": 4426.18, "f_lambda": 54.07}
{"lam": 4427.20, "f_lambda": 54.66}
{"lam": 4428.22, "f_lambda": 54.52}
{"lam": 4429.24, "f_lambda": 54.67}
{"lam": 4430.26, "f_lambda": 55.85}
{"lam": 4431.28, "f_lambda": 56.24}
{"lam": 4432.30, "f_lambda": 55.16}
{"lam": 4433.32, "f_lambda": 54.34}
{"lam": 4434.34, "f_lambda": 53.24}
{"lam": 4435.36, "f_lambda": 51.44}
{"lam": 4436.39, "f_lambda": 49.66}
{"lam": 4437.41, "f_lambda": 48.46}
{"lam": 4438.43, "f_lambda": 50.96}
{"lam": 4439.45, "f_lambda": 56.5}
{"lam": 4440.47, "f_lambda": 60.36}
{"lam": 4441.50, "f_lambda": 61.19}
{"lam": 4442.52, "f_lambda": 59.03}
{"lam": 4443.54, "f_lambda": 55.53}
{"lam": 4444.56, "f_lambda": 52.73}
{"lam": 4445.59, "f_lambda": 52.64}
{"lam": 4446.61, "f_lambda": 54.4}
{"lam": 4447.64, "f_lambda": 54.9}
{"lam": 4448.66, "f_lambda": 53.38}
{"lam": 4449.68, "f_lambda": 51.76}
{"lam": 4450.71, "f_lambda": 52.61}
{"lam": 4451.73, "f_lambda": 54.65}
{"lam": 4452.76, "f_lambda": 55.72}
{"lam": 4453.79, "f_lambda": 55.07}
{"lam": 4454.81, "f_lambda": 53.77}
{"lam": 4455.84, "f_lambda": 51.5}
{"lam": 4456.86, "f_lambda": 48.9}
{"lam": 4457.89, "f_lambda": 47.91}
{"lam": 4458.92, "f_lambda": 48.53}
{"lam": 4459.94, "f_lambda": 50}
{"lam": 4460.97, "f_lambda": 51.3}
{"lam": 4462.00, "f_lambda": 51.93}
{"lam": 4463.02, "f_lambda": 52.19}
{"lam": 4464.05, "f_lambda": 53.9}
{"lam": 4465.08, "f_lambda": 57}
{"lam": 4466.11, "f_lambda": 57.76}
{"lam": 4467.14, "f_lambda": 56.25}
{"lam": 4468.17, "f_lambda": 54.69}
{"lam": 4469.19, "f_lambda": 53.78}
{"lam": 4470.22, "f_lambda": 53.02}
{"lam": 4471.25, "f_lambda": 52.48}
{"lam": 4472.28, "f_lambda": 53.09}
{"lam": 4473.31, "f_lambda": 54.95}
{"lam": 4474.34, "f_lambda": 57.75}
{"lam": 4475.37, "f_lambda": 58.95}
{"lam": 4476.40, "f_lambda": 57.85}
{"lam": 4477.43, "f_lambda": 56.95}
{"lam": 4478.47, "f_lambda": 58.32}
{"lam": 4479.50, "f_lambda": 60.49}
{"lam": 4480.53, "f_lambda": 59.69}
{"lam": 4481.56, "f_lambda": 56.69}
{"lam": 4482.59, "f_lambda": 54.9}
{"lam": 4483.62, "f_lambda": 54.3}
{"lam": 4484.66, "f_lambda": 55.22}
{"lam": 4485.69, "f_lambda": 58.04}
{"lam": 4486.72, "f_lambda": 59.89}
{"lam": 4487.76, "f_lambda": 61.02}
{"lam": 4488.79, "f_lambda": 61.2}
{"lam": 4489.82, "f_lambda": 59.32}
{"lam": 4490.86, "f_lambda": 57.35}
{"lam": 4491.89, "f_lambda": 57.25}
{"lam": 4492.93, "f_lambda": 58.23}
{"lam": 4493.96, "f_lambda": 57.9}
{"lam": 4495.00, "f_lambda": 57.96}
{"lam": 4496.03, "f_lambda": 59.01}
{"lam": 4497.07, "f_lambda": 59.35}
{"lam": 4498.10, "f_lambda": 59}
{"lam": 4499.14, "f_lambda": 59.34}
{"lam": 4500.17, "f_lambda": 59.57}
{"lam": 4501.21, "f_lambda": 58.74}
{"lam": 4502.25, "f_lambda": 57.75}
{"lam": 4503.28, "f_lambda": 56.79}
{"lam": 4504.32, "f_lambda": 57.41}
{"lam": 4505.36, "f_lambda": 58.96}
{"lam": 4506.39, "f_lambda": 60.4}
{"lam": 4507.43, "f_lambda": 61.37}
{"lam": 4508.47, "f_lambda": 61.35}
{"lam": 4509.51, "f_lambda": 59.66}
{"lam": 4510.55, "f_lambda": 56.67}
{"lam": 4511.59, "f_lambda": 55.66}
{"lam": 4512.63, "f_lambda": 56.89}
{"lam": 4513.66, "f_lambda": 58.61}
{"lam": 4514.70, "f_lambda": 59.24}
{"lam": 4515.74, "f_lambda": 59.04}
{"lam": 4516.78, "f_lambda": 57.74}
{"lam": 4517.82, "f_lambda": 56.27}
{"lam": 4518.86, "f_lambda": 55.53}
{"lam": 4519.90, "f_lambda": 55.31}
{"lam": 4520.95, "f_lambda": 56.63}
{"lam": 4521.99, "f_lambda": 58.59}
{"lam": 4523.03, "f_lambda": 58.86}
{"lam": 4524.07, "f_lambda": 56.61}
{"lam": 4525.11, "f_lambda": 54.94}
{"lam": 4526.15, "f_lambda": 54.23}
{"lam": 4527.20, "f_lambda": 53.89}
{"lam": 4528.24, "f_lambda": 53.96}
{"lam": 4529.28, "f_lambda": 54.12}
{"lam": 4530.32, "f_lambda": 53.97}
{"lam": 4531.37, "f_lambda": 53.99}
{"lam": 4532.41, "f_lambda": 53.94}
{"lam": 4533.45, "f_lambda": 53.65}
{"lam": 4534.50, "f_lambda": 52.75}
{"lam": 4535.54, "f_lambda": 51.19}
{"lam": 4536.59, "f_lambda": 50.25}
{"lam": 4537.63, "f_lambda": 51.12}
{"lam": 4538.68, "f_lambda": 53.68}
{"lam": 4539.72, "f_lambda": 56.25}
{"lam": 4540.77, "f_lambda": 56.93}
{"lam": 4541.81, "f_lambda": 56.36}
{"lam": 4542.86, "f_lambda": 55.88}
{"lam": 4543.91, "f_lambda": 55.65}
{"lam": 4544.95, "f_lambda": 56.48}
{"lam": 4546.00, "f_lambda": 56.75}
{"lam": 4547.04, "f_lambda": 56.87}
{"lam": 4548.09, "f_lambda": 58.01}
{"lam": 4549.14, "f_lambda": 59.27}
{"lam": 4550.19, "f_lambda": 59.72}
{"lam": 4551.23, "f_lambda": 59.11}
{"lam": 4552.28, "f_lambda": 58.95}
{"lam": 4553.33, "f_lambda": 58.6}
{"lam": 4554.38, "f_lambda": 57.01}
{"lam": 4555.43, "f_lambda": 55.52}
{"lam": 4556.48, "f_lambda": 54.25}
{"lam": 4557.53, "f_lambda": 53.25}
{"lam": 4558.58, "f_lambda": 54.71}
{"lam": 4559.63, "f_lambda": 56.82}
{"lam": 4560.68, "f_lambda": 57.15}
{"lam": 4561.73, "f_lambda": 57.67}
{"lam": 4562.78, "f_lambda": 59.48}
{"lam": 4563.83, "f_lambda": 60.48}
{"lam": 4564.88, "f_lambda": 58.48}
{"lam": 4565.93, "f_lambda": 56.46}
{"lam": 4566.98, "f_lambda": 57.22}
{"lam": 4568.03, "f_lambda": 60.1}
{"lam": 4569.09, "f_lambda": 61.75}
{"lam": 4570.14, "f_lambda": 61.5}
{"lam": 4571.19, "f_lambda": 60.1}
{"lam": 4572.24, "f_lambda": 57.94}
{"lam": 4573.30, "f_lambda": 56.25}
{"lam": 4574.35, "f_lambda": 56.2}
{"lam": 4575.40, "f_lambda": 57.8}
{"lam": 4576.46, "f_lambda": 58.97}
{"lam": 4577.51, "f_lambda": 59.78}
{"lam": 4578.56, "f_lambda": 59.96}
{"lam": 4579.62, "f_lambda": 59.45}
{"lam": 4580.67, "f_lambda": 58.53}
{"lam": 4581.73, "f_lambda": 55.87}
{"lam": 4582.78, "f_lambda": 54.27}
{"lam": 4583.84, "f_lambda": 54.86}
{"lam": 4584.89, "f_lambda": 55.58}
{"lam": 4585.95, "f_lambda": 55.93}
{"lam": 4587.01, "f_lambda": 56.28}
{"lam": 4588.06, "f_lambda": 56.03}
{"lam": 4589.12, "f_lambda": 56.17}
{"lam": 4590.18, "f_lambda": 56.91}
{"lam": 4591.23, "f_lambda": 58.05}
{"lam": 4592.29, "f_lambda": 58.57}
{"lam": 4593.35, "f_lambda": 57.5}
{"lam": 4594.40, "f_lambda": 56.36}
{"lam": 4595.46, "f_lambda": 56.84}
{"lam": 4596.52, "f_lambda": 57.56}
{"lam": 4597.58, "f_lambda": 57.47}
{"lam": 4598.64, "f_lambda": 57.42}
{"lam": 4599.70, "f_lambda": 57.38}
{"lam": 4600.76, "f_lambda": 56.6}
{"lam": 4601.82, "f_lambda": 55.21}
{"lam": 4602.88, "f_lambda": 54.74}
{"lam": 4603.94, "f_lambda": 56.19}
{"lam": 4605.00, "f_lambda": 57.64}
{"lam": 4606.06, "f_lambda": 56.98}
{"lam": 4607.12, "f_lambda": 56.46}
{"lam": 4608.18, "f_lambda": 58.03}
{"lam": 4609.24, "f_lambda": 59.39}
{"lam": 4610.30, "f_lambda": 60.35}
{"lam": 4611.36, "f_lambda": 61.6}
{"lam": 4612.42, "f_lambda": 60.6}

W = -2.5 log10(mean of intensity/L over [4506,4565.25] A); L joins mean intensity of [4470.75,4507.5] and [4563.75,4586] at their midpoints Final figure 0.03 mag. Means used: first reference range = 57.9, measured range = 56.5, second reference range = 58.1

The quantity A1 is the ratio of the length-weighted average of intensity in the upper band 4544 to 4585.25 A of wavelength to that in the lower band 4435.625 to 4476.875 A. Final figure 1.07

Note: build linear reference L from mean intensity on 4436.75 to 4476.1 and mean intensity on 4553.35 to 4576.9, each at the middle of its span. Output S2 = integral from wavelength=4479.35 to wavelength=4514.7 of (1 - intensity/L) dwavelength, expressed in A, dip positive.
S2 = -2.0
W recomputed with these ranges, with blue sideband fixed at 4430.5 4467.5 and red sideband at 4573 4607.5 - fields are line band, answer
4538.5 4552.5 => -0.025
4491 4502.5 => -0.072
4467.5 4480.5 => -0.038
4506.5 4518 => -0.065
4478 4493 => -0.070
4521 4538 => 0.026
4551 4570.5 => -0.028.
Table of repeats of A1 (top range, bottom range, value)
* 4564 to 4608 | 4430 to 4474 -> 1.07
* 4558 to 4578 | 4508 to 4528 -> 1.02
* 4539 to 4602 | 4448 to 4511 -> 1.02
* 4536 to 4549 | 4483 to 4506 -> 0.95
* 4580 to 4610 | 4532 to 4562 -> 1.02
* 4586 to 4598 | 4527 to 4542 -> 1.06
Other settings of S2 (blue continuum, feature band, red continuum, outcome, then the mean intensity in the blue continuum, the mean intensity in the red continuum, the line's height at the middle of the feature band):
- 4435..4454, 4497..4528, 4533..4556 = -1.3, 54.2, 55.9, 55.4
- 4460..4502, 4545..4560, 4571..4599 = 0.0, 56.8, 57.2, 57.1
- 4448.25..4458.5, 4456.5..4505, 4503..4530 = -1.5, 52.5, 57.2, 54.5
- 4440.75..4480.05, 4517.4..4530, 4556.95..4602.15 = 0.1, 54.4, 57.5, 56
